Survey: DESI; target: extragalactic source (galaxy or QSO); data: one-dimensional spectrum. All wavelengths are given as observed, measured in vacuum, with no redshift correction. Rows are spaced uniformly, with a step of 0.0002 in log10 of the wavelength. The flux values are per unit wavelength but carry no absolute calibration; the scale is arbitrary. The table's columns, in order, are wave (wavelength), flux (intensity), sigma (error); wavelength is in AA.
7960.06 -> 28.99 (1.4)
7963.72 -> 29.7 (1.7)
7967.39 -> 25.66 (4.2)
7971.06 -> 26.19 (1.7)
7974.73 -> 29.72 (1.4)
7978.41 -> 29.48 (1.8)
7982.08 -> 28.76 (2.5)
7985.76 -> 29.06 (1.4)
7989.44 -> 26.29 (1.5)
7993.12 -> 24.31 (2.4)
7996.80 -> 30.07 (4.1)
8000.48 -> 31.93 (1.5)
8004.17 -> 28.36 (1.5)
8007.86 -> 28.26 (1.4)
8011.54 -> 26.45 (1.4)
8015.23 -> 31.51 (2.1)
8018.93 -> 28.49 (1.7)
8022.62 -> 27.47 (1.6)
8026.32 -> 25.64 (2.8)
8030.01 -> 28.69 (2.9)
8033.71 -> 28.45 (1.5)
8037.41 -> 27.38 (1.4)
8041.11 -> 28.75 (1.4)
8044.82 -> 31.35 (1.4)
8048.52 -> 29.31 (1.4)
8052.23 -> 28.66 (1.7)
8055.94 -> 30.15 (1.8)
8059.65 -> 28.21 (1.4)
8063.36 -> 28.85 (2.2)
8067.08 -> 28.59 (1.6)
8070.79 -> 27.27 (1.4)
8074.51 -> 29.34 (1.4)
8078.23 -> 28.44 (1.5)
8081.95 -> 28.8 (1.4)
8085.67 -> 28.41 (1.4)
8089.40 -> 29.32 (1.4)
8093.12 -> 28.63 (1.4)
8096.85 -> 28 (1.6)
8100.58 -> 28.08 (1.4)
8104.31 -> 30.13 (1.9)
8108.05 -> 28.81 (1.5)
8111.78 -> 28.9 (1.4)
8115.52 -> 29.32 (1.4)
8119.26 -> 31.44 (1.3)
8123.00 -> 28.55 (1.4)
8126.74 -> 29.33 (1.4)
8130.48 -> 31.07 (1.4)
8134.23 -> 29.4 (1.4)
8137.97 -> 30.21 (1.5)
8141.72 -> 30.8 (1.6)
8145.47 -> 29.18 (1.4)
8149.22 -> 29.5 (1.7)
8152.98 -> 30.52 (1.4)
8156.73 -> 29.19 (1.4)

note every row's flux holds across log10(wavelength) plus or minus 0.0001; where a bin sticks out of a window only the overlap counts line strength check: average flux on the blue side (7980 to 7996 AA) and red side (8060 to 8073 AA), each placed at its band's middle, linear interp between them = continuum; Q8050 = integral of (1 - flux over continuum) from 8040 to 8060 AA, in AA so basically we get -1.0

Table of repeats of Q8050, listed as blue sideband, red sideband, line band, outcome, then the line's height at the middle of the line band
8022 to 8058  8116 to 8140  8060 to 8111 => 1.1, 29.3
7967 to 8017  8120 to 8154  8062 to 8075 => 0.3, 29.2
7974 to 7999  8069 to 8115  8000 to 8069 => -0.6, 28.4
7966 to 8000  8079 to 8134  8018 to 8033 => 0.4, 28.4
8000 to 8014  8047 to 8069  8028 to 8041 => 0.3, 28.8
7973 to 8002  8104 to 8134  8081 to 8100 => 0.5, 29.4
